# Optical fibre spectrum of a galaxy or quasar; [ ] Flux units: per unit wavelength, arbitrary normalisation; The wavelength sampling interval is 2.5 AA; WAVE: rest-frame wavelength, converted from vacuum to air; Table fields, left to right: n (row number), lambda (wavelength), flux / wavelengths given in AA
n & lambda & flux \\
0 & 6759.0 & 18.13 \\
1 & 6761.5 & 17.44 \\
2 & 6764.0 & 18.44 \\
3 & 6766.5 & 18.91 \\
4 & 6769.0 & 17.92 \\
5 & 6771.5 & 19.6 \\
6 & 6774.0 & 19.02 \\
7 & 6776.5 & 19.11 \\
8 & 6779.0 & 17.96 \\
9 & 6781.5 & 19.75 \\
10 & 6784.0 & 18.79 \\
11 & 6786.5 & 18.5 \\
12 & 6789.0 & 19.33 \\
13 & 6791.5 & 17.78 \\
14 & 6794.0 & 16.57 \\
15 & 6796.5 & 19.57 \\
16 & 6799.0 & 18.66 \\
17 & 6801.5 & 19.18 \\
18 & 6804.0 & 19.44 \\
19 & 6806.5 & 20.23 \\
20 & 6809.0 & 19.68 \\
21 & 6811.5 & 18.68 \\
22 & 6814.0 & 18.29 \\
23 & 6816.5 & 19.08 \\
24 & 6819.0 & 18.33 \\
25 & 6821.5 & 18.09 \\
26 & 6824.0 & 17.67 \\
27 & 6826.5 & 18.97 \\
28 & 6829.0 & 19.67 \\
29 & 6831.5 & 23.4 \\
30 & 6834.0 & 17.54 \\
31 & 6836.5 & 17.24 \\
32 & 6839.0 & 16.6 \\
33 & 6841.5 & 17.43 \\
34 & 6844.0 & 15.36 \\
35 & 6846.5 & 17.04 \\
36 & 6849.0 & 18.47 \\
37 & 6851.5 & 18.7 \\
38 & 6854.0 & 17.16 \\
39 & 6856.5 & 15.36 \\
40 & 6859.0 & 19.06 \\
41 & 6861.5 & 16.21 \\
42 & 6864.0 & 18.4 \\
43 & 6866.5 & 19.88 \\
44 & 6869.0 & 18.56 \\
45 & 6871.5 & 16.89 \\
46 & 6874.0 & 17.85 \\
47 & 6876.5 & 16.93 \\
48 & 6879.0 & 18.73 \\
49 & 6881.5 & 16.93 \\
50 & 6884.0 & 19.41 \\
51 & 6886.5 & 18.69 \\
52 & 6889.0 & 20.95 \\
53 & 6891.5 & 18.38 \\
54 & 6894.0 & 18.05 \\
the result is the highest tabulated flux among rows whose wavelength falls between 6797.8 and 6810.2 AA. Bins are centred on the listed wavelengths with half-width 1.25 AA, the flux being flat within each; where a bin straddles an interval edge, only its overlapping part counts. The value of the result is 20.23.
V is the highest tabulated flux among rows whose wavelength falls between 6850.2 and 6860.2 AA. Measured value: 19.06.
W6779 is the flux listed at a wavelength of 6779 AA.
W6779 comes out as 17.96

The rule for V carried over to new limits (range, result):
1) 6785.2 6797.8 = 19.57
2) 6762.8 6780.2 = 19.6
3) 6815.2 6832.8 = 23.4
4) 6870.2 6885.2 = 19.41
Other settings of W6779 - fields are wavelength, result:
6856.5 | 15.36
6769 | 17.92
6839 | 16.6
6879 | 18.73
